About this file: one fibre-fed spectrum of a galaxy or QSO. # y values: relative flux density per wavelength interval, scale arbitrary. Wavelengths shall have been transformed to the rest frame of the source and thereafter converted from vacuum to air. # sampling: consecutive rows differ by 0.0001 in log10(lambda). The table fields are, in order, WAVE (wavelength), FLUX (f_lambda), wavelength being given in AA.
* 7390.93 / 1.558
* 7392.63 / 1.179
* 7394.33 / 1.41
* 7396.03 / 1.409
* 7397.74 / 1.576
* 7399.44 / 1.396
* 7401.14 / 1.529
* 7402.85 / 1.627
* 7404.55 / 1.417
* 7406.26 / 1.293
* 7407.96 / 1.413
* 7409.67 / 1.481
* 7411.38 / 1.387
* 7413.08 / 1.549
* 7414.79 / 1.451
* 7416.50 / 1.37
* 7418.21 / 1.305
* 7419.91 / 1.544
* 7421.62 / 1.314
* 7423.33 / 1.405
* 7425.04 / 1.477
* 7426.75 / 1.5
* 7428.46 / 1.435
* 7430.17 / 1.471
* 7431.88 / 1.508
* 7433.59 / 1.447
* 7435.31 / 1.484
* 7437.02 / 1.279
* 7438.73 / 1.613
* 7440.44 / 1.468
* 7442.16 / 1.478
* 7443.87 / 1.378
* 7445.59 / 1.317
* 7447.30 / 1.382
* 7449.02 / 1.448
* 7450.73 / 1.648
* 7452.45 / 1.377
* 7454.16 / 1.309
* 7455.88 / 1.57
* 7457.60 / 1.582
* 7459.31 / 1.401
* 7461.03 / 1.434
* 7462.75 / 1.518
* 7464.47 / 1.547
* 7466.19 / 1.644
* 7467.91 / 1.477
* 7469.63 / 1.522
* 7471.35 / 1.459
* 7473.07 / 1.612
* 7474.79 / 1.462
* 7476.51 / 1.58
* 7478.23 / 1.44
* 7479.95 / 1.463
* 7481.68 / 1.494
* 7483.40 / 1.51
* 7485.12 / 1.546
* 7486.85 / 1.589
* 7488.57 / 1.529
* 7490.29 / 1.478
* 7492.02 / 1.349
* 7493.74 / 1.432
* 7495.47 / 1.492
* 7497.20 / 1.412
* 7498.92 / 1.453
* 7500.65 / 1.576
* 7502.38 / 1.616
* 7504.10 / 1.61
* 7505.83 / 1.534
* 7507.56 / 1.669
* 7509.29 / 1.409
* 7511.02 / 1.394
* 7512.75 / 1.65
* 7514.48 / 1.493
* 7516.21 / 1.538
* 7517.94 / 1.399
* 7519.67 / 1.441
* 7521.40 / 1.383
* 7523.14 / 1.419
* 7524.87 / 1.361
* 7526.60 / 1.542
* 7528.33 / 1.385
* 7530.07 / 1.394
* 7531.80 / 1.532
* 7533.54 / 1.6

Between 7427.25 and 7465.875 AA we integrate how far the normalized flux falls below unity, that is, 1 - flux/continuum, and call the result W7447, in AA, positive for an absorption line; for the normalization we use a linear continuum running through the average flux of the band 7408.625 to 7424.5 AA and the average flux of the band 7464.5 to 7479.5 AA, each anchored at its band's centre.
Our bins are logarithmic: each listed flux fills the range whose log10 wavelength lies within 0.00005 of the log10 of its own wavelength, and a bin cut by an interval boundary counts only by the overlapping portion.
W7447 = 0.4 AA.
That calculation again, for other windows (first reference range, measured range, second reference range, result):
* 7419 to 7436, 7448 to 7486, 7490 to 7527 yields -0.81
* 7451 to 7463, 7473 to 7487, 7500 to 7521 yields -0.23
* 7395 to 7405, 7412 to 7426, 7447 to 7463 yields 0.55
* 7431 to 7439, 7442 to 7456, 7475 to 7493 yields 0.40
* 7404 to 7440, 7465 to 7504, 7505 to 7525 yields -1.18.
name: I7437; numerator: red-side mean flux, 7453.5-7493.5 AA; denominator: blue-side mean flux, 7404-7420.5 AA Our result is 1.1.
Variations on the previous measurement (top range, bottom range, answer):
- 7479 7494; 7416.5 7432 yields 1.04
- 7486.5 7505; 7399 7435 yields 1.04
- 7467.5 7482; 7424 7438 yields 1.04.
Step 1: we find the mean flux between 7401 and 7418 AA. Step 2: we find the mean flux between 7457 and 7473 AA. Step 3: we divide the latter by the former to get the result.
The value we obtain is 1.0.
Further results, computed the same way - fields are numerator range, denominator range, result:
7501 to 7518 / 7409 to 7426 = 1.08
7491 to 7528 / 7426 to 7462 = 1.02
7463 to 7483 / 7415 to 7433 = 1.06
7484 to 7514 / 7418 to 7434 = 1.05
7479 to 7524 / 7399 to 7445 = 1.03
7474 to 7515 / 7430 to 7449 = 1.05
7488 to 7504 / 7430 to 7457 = 1.03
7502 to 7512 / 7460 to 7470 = 1.01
